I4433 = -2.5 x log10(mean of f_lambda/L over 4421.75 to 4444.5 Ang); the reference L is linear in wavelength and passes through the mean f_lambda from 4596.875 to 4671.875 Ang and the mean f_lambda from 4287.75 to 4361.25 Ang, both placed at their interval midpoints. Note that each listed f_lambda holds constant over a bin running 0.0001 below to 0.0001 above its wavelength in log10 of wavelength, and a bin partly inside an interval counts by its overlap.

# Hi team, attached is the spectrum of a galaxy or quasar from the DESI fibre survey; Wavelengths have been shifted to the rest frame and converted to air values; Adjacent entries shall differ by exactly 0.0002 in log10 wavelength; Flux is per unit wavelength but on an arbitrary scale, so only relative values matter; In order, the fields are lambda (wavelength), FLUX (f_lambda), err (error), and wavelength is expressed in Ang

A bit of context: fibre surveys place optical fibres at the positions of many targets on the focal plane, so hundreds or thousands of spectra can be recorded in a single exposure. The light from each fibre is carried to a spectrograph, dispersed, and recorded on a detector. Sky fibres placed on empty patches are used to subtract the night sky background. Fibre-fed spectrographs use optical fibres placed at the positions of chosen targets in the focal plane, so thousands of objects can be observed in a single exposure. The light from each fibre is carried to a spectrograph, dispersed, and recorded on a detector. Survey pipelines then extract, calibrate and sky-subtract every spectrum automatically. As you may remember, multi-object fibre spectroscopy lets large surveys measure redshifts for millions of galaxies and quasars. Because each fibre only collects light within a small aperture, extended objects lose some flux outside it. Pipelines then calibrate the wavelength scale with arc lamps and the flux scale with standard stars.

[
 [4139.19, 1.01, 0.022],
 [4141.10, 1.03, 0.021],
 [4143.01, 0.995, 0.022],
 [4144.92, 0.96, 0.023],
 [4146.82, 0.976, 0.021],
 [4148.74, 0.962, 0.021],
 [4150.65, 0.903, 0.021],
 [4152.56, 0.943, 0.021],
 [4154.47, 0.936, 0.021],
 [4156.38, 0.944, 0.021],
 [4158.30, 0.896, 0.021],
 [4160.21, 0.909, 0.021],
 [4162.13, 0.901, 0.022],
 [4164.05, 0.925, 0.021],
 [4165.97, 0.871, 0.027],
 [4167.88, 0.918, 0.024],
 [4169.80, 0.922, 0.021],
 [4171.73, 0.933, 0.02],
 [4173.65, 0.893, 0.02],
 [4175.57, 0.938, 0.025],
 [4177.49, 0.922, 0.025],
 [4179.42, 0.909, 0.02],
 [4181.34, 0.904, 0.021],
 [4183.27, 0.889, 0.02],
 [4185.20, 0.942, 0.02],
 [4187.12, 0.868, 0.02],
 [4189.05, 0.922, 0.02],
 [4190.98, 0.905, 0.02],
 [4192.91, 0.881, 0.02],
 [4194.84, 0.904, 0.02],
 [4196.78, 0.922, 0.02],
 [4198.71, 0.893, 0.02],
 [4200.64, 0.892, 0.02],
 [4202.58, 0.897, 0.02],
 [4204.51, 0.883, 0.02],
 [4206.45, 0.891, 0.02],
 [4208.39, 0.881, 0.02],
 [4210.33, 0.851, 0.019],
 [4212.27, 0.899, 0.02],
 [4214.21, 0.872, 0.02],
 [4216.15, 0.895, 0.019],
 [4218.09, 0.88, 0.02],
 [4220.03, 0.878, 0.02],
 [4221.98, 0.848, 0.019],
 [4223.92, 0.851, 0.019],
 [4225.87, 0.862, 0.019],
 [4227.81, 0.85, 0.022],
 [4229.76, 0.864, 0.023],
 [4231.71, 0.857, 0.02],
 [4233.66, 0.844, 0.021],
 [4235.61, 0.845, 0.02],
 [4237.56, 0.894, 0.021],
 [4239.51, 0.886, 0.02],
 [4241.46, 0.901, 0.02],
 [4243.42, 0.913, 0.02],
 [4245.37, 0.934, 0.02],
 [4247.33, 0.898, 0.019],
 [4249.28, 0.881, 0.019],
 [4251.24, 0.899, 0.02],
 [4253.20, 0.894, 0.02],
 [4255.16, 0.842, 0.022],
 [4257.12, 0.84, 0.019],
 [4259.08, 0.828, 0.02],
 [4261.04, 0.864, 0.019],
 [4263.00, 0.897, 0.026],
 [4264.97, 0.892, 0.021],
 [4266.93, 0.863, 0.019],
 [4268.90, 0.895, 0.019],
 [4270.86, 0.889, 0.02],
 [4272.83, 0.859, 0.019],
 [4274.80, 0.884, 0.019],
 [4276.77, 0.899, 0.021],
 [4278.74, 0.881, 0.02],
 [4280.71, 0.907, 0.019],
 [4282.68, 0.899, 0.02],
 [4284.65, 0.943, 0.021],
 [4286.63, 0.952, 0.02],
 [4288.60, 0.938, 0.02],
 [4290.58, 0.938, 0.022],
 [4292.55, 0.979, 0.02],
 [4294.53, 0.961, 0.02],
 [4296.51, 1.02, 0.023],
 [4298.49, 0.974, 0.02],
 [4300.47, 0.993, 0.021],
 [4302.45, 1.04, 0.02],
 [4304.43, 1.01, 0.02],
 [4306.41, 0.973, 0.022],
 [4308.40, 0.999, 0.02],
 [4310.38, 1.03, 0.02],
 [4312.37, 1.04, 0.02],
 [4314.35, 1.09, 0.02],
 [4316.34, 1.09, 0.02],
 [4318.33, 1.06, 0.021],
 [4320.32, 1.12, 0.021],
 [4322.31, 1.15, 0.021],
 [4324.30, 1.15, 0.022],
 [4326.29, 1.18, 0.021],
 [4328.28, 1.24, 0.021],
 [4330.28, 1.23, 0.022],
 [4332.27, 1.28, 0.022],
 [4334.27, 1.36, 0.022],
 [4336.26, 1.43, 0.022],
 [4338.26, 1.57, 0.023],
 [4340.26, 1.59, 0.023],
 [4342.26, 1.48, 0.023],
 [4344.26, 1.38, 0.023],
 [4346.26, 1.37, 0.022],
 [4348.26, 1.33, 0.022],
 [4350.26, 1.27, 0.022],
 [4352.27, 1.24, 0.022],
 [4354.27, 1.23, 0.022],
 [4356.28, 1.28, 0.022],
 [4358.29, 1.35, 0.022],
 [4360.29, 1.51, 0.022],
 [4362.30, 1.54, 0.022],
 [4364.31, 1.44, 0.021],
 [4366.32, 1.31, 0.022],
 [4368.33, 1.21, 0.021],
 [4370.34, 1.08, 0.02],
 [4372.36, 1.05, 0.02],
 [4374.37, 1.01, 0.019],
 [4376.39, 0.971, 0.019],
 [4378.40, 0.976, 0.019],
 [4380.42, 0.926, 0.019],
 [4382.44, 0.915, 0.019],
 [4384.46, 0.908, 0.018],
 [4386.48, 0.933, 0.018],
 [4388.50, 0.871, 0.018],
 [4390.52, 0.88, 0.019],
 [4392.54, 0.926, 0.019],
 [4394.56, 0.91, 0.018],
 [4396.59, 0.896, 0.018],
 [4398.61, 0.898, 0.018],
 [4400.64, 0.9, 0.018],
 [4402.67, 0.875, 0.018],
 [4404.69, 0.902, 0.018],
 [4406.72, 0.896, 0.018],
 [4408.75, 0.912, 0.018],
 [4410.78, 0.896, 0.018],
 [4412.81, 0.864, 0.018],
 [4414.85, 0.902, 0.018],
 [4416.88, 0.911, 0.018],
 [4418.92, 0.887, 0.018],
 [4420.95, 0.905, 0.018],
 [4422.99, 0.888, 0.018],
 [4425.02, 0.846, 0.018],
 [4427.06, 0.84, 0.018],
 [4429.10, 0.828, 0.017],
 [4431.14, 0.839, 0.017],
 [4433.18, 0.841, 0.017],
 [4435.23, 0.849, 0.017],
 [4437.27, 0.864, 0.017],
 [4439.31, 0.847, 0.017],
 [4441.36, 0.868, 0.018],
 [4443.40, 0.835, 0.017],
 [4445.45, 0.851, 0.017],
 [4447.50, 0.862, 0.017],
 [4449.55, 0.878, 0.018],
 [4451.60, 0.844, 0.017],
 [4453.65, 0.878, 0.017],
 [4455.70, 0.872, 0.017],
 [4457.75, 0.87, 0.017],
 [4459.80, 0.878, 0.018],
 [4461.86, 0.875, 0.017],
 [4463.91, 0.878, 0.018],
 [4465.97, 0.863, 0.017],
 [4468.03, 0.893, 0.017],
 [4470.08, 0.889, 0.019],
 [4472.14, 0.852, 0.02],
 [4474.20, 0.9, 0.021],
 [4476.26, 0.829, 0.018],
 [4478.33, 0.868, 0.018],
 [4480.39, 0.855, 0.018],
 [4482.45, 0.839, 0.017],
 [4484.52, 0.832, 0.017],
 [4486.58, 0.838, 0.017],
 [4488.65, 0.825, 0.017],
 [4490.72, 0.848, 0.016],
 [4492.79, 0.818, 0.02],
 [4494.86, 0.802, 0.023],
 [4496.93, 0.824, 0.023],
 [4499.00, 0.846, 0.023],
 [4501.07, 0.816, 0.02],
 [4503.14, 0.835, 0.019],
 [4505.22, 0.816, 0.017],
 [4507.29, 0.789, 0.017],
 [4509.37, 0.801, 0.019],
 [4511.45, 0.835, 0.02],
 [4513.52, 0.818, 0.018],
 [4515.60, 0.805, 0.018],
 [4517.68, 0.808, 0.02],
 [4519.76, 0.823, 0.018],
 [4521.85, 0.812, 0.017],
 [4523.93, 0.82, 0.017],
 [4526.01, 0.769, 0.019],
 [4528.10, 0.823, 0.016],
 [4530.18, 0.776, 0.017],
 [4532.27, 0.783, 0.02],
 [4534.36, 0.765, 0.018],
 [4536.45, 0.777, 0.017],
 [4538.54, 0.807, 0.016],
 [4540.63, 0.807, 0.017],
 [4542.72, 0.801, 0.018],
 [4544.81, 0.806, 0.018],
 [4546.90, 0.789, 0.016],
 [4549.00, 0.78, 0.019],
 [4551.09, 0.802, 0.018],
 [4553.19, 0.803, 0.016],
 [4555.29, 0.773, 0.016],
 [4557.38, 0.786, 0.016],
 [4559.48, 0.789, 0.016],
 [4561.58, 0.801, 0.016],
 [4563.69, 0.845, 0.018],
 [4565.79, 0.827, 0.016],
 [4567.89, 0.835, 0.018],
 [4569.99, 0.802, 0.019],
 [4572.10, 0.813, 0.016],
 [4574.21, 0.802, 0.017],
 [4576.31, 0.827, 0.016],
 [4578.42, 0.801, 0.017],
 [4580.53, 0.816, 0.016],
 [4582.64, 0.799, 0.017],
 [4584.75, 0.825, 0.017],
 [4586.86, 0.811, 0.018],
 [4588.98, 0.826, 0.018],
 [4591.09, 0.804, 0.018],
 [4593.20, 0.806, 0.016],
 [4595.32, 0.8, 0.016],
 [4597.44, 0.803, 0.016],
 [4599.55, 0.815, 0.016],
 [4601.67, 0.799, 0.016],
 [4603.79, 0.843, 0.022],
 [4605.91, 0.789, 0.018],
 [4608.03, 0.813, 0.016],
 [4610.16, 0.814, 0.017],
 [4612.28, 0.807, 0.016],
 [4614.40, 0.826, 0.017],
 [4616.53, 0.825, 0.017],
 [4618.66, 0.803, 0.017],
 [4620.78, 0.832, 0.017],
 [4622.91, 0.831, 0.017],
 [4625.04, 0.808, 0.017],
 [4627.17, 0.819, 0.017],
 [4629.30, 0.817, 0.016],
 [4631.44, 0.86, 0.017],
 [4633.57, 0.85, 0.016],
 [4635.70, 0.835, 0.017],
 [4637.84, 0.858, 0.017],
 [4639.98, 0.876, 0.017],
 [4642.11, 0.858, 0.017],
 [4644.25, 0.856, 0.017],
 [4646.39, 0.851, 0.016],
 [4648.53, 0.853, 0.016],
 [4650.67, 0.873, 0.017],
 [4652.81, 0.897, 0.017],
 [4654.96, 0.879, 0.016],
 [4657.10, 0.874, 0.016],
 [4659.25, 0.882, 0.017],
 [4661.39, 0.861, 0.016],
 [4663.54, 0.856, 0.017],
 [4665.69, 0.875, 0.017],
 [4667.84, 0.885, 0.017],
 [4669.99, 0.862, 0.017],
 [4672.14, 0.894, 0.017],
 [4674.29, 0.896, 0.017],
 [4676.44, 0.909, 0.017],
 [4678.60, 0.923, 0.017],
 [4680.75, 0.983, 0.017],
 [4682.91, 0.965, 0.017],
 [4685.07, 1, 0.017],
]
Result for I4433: 0.246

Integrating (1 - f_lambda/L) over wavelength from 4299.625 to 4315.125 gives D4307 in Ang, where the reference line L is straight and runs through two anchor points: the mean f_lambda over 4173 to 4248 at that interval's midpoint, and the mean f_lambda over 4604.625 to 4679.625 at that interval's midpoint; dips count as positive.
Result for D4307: -2.5 Ang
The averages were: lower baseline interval 0.889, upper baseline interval 0.853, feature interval 1.02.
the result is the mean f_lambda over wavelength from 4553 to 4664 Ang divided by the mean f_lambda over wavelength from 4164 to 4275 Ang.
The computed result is 0.93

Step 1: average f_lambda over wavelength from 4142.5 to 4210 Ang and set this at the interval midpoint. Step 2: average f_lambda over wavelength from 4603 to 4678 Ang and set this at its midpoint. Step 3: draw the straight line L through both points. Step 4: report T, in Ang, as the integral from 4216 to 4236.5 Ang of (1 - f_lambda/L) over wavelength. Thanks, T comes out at 1.07 Ang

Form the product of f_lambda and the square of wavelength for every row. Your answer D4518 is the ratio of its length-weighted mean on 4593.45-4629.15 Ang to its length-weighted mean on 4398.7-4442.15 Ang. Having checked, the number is 1.0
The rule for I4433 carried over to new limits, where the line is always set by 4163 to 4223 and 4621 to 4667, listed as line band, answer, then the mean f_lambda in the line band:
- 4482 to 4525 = 0.06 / 0.821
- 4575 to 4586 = 0.06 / 0.814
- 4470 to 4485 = 0.02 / 0.857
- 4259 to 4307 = -0.05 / 0.929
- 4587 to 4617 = 0.06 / 0.812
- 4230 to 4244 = 0.02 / 0.875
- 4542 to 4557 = 0.09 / 0.793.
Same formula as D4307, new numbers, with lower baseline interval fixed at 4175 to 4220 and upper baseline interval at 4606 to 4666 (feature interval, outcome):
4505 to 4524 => 1.0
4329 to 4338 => -4.7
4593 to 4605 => 0.5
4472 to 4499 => 0.7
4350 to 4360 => -4.7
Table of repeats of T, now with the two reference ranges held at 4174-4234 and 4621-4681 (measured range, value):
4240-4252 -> -0.2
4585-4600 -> 1.0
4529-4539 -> 1.0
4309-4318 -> -1.8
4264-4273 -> 0.0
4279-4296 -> -1.1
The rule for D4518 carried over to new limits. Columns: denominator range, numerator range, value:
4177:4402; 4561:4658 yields 0.94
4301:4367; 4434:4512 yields 0.72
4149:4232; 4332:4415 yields 1.37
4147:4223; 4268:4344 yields 1.27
